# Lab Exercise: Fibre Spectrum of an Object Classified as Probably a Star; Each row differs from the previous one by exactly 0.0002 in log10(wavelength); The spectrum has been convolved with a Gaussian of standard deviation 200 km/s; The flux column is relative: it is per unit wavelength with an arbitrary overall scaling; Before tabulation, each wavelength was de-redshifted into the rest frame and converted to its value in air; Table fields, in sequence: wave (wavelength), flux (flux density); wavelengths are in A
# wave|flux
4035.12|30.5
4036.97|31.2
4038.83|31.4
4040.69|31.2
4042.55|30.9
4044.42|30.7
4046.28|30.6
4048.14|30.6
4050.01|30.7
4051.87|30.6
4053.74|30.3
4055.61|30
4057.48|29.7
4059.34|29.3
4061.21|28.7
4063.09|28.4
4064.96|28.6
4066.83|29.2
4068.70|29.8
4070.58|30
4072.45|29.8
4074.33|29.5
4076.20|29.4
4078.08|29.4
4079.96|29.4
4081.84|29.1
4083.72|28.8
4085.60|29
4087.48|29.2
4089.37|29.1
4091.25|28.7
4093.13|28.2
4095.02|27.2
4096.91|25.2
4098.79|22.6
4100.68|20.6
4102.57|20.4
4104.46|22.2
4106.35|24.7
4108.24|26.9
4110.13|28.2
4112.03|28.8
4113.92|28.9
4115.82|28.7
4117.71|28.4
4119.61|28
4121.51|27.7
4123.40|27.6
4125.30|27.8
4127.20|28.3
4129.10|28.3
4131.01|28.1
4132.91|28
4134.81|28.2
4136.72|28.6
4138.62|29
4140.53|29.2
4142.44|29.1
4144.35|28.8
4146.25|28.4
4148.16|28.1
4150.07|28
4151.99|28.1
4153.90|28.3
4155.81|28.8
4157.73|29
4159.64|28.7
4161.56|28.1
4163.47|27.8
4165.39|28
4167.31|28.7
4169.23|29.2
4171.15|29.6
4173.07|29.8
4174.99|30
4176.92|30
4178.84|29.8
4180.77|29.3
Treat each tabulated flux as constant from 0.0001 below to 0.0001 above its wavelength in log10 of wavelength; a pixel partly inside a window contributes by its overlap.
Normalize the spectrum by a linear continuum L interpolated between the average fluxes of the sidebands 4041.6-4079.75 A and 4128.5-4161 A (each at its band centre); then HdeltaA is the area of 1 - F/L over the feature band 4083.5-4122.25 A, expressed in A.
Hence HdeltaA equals 3.3 A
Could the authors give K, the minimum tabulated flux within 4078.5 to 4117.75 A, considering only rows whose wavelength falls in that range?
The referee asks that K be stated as 20.4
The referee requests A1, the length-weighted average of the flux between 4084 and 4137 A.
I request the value 27.1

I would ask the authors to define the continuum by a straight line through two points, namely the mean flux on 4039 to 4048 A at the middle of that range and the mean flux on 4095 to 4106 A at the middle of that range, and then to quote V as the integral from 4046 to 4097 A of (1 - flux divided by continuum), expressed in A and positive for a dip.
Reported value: -4.8 A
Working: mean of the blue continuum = 30.9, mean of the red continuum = 22.8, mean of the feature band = 29.3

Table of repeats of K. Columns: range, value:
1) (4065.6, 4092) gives 28.7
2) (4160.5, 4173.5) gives 27.8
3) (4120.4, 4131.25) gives 27.6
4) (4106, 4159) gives 24.7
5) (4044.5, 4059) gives 29.7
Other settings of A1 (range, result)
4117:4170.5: 28.4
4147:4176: 28.7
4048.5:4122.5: 28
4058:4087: 29.2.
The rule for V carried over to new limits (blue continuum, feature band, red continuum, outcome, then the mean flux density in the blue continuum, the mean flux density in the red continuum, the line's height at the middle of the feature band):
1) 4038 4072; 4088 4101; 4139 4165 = 1.4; 30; 28.5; 29.4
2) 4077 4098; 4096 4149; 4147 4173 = 2.6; 28.4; 28.5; 28.5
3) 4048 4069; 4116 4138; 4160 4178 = 0.8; 29.6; 29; 29.2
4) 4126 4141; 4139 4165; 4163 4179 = 0.3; 28.4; 29.2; 28.8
